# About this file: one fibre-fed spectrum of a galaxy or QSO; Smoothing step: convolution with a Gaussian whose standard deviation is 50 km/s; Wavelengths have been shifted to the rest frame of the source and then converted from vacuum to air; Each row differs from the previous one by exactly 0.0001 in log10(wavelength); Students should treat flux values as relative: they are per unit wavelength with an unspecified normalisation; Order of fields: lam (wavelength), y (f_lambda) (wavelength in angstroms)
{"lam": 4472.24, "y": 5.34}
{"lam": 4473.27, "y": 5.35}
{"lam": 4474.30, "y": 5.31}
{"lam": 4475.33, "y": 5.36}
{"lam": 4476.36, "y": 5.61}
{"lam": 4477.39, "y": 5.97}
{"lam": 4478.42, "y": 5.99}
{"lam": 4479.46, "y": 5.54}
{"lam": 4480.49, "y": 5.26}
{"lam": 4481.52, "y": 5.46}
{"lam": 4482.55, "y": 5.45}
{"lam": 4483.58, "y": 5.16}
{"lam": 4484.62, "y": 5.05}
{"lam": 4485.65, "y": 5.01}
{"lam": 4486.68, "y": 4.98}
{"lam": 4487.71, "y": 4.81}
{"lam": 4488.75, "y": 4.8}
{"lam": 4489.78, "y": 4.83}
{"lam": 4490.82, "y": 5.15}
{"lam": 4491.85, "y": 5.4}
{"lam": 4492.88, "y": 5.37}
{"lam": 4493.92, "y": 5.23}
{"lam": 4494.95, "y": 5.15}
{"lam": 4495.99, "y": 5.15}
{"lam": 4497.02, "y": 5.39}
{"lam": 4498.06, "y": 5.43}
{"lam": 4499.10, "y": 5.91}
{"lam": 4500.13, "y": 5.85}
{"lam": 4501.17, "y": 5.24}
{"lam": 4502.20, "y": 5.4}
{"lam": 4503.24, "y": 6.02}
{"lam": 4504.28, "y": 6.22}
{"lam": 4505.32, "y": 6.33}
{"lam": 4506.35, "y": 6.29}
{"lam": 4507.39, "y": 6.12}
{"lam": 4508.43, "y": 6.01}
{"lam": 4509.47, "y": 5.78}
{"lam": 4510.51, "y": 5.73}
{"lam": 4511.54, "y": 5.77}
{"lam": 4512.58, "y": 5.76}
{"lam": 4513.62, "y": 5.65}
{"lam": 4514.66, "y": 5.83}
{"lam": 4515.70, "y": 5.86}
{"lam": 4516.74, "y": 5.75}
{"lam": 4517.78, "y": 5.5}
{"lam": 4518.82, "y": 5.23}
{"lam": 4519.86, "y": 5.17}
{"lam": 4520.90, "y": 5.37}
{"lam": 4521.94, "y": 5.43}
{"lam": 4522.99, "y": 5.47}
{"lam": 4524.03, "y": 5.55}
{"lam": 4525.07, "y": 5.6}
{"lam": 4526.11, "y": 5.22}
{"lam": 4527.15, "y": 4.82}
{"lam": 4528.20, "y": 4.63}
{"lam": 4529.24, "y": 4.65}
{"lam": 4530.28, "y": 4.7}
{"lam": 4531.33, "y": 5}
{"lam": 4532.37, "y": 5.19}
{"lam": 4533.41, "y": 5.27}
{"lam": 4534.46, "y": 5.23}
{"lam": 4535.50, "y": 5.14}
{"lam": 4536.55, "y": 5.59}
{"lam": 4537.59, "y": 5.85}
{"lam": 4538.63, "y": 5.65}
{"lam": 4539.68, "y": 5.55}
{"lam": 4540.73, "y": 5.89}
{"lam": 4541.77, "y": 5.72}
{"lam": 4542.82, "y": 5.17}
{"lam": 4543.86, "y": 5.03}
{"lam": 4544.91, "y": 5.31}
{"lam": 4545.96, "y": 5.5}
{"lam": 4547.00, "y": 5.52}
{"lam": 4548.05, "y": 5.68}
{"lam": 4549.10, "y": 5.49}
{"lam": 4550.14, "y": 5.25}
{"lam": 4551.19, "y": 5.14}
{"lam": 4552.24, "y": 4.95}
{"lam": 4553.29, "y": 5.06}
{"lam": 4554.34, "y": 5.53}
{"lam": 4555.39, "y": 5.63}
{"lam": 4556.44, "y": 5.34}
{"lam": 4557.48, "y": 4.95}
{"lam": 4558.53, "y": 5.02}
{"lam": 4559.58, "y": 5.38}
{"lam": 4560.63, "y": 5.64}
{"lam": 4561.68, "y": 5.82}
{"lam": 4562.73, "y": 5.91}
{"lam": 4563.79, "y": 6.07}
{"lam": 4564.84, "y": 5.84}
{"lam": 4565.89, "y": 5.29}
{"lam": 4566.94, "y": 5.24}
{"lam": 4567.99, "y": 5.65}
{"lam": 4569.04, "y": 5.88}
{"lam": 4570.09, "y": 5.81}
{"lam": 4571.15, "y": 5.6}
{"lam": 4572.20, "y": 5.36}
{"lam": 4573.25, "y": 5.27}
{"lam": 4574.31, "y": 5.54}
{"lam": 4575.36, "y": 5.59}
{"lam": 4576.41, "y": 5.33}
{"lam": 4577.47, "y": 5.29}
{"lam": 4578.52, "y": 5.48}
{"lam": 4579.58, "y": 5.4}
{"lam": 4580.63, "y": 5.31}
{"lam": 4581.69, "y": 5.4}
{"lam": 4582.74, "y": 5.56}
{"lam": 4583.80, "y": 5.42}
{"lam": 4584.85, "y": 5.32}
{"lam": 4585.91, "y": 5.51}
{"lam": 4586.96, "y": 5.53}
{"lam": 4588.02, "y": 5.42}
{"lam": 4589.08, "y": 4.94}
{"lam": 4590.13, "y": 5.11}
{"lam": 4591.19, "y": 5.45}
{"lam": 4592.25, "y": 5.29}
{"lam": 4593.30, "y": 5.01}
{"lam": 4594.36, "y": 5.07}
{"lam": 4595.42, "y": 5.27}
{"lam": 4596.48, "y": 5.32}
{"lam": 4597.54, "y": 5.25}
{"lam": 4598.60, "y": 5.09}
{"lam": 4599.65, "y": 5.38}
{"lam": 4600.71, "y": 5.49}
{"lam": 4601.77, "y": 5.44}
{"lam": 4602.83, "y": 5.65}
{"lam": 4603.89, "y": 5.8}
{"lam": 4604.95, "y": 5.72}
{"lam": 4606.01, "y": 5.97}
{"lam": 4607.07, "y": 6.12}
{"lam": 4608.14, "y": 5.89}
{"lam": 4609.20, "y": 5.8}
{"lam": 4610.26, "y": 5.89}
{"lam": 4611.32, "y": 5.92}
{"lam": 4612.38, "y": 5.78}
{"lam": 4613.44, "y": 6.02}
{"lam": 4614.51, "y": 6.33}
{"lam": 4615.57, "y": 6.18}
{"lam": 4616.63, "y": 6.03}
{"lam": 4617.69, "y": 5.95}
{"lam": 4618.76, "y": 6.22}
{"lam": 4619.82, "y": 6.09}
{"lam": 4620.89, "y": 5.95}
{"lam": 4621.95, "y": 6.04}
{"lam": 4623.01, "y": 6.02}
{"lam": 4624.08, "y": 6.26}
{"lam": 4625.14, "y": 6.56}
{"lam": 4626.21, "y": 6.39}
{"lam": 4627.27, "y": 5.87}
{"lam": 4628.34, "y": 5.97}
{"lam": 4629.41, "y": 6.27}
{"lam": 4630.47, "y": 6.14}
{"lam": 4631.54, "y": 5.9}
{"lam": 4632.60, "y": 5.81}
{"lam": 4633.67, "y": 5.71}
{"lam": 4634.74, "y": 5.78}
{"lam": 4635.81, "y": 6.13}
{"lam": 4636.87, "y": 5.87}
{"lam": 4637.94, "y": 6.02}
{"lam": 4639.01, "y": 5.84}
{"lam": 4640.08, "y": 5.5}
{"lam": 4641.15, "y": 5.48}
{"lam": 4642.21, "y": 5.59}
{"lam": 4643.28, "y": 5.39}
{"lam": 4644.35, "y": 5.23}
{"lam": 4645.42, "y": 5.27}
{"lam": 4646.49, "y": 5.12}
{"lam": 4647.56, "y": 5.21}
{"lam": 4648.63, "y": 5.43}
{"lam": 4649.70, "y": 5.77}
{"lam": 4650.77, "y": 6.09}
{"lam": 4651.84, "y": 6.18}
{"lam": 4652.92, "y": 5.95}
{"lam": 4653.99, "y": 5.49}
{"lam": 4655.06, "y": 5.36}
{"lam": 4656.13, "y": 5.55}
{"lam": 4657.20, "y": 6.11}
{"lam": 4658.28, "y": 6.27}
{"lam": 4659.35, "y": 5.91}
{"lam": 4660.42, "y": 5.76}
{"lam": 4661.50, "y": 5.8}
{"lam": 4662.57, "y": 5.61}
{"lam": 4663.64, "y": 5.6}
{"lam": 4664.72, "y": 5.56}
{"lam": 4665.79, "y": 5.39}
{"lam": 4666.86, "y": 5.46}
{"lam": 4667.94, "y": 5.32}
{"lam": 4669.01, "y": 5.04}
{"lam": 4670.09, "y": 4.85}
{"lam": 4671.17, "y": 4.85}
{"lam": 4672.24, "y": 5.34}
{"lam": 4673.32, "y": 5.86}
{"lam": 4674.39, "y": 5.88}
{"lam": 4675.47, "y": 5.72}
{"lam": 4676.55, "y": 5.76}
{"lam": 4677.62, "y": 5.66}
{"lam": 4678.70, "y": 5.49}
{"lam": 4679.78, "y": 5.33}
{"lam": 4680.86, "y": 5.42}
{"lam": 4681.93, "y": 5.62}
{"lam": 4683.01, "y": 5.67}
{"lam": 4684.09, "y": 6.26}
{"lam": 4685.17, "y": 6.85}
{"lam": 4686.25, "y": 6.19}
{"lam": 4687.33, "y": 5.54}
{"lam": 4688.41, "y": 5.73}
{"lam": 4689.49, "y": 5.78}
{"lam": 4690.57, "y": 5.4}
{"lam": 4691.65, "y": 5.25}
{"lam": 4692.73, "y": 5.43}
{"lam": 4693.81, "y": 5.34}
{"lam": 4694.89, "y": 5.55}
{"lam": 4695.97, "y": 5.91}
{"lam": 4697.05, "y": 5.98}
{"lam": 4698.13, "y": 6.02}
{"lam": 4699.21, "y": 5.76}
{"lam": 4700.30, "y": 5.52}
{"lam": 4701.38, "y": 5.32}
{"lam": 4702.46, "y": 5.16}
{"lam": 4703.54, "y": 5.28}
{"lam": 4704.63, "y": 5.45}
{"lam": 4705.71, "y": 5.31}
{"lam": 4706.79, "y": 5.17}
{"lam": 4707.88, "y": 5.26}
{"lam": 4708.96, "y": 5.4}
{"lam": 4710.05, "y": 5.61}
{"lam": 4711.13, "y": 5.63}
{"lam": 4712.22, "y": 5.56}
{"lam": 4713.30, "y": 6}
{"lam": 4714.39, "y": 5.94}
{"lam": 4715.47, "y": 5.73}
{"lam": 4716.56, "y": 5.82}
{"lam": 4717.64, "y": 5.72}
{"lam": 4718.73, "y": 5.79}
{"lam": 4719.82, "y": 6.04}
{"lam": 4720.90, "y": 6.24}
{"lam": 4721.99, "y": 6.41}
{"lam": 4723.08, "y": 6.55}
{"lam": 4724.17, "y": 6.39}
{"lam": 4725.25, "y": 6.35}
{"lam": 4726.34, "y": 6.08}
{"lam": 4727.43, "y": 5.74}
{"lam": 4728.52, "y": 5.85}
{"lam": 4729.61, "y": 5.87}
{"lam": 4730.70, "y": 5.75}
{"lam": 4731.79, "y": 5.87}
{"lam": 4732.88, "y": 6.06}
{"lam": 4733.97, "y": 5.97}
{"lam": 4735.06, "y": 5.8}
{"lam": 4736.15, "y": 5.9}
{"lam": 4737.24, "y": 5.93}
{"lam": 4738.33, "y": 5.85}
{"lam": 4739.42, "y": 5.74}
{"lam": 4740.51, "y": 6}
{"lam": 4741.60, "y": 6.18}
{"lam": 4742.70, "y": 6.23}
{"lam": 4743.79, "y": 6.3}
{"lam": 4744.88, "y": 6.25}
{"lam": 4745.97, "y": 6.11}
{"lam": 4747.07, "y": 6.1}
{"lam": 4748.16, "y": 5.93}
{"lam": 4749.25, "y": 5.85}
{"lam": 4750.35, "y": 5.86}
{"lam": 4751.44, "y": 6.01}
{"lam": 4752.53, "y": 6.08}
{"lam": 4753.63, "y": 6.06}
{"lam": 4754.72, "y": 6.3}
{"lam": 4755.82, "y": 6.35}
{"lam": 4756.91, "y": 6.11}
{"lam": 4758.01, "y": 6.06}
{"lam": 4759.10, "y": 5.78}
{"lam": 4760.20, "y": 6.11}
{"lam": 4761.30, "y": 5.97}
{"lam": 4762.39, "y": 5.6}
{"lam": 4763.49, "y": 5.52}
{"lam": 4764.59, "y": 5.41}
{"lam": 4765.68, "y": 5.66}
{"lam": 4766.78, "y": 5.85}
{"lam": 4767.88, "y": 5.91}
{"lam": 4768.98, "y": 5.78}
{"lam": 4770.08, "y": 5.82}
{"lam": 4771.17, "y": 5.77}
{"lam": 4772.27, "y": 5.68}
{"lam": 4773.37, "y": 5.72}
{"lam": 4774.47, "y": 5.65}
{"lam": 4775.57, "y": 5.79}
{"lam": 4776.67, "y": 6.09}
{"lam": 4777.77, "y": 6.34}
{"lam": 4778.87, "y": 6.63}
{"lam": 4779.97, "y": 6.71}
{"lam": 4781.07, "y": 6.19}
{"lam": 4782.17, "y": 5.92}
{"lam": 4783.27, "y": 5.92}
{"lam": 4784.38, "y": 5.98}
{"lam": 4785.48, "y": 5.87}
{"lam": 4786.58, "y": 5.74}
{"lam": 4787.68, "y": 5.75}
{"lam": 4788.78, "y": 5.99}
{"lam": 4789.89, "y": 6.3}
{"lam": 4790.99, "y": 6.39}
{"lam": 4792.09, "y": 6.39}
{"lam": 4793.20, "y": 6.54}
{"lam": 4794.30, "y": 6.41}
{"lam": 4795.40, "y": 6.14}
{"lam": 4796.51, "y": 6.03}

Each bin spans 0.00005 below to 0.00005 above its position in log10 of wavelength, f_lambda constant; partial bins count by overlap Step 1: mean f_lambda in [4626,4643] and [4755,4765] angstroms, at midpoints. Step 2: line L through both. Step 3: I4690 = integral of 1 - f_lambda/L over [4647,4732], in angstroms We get 2.7 angstroms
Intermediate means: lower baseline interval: 5.88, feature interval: 5.7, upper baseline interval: 5.89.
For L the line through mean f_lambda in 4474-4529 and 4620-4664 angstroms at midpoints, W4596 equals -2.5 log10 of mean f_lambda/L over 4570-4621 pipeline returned 0.02 mag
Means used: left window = 5.48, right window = 5.81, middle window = 5.58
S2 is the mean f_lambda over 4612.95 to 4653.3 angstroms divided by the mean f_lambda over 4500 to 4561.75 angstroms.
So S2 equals 1.08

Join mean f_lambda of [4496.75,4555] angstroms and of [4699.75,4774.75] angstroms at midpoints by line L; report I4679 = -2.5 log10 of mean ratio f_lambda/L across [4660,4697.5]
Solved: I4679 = 0.03 mag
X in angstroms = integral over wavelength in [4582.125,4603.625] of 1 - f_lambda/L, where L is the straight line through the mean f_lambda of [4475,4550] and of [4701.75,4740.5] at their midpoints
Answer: 1.0 angstroms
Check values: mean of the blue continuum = 5.45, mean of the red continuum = 5.81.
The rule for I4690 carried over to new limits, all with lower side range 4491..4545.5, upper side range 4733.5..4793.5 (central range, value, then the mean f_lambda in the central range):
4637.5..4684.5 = 1.58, 5.59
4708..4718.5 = 0.35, 5.7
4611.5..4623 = -0.73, 6.06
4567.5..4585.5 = 0.40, 5.48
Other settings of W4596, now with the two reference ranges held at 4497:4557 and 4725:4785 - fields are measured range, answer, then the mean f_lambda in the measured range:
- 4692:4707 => 0.063 mag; 5.52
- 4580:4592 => 0.050 mag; 5.36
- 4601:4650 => -0.030 mag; 5.85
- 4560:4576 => -0.011 mag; 5.63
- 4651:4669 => 0.014 mag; 5.69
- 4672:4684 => 0.031 mag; 5.64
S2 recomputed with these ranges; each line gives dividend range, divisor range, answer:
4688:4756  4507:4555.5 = 1.08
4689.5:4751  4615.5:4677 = 1.01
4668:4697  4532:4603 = 1.04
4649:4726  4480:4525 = 1.04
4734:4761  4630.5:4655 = 1.06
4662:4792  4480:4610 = 1.07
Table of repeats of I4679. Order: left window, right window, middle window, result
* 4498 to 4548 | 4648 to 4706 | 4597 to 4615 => -0.030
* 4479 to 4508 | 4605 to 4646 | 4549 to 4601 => 0.066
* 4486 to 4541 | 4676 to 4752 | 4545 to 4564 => 0.020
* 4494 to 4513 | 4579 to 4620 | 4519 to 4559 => 0.077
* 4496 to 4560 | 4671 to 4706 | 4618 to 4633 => -0.100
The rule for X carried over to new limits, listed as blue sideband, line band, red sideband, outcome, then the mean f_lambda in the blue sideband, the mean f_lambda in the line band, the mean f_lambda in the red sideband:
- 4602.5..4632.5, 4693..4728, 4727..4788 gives 1.33 angstroms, 6.03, 5.75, 5.95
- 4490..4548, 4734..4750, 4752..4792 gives -0.26 angstroms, 5.48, 6.01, 5.97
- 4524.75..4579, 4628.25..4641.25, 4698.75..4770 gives -0.66 angstroms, 5.39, 5.89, 5.86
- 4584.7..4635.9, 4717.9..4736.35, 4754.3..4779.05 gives -0.56 angstroms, 5.76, 6.03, 5.9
